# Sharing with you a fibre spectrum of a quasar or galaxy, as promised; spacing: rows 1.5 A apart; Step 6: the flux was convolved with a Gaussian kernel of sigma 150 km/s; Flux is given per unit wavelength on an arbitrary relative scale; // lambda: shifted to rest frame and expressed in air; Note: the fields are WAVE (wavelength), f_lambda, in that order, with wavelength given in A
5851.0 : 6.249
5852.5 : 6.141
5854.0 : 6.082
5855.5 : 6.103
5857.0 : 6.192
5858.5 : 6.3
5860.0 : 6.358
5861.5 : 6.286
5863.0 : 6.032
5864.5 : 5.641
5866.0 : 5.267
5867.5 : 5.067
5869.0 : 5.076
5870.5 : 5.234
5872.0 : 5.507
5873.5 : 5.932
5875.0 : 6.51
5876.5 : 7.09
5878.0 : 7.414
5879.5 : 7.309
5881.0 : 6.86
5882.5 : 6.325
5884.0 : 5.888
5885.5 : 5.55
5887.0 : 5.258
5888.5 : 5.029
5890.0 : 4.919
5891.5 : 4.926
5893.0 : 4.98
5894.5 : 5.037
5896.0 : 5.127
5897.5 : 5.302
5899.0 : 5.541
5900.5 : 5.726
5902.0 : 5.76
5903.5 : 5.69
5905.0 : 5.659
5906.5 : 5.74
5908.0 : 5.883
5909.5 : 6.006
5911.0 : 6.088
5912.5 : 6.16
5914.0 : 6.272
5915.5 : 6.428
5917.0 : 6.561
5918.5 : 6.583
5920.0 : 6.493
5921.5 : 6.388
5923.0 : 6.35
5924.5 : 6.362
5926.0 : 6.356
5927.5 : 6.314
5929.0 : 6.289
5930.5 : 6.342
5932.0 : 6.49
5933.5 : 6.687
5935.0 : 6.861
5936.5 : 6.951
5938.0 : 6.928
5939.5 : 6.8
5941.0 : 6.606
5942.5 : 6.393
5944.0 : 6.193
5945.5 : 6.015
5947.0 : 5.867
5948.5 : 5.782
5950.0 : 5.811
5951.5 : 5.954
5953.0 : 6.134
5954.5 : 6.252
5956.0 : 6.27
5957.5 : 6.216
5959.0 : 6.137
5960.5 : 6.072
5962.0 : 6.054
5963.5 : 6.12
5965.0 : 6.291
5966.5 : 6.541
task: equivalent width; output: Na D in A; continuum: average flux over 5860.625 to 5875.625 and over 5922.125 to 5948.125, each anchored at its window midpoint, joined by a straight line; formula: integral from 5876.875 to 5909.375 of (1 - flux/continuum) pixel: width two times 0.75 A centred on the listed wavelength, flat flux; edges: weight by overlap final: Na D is 1.15 A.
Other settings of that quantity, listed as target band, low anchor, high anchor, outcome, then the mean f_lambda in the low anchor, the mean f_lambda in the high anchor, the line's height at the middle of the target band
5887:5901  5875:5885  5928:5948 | 3.18 A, 6.76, 6.48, 6.69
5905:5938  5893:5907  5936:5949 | -2.32 A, 5.48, 6.39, 5.94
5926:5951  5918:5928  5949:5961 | -0.53 A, 6.4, 6.1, 6.26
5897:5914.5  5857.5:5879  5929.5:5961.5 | 0.95 A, 6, 6.32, 6.15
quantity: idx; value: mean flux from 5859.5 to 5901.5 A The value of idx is 5.75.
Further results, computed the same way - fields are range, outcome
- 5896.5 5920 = 5.97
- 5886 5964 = 6.04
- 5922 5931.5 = 6.34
